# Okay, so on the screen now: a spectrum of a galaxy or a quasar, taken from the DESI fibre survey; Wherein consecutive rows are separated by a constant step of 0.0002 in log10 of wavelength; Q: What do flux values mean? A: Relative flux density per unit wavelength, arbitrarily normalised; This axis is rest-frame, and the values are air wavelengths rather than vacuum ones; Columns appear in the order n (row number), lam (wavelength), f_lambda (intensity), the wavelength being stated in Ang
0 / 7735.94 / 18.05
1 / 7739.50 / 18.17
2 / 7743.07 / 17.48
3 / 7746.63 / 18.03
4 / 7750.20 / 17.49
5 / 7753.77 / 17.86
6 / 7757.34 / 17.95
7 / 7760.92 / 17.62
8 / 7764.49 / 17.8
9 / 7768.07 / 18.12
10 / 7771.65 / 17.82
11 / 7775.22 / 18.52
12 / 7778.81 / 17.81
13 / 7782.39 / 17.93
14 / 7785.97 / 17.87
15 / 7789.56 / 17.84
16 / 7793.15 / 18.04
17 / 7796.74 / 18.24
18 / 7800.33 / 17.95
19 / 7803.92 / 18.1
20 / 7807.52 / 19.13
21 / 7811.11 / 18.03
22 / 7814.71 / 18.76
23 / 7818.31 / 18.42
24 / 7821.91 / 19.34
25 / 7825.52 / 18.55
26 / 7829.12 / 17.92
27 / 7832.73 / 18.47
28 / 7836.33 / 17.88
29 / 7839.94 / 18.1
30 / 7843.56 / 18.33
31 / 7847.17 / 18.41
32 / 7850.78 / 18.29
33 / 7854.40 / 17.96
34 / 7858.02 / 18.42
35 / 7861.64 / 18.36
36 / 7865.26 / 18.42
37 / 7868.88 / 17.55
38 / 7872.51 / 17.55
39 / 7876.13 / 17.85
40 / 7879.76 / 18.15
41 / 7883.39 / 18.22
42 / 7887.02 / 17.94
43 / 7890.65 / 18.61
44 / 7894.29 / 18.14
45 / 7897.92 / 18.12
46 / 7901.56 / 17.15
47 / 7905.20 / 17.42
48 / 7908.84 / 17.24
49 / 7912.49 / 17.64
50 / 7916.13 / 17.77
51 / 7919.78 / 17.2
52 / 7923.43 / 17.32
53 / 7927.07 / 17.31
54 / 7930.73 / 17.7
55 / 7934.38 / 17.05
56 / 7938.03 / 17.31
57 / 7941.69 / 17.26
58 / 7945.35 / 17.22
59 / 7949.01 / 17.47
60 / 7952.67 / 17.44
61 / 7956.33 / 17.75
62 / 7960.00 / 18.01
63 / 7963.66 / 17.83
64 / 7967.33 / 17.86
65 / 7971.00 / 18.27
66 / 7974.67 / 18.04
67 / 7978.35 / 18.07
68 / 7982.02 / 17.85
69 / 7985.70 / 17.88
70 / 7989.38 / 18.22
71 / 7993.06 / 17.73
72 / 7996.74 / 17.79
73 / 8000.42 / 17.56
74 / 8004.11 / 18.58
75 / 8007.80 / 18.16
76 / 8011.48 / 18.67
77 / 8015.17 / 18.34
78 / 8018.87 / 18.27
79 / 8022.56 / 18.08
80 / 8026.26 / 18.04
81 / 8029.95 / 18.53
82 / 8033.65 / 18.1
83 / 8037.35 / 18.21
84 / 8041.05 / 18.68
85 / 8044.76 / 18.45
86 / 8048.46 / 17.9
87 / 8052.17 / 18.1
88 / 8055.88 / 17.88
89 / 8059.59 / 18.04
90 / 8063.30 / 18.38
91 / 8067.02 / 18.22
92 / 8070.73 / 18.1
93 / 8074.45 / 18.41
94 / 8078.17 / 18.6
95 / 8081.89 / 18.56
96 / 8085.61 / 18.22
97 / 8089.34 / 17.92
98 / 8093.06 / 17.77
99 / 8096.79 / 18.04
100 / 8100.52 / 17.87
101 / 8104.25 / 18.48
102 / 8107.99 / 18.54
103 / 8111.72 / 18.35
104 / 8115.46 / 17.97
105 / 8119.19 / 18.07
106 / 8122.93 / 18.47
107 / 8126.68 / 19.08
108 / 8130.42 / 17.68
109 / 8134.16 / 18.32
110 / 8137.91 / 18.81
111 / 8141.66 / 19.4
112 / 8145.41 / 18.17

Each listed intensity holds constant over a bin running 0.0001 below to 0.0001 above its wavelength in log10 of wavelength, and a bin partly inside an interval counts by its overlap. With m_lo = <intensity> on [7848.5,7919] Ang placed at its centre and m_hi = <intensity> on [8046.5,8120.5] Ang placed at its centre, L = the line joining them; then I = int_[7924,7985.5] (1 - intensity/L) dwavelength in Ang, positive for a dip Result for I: 1.2 Ang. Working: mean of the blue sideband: 17.9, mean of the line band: 17.7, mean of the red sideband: 18.2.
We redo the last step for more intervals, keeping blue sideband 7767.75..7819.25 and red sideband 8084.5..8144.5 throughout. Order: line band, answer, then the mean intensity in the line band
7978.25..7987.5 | 0.2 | 17.9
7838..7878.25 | 0.2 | 18.1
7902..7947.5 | 2.2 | 17.4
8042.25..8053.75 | 0.1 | 18.2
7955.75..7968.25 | 0.3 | 17.9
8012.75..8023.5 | 0.0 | 18.3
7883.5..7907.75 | 0.4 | 17.9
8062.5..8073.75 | 0.0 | 18.2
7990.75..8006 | 0.3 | 17.9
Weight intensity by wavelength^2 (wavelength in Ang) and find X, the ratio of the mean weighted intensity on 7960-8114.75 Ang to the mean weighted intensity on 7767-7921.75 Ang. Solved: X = 1.05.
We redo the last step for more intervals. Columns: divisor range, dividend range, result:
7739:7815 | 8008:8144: 1.10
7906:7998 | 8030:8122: 1.06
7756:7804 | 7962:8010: 1.06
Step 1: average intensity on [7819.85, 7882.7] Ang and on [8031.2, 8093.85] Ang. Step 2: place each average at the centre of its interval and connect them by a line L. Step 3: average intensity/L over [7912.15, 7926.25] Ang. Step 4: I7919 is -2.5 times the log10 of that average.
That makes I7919 0.05 mag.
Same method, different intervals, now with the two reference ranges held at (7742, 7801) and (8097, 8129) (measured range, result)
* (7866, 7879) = 0.02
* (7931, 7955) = 0.05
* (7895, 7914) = 0.03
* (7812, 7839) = -0.03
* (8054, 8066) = 0.01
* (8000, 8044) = 0.00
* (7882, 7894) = -0.01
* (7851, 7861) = -0.01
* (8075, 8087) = -0.01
